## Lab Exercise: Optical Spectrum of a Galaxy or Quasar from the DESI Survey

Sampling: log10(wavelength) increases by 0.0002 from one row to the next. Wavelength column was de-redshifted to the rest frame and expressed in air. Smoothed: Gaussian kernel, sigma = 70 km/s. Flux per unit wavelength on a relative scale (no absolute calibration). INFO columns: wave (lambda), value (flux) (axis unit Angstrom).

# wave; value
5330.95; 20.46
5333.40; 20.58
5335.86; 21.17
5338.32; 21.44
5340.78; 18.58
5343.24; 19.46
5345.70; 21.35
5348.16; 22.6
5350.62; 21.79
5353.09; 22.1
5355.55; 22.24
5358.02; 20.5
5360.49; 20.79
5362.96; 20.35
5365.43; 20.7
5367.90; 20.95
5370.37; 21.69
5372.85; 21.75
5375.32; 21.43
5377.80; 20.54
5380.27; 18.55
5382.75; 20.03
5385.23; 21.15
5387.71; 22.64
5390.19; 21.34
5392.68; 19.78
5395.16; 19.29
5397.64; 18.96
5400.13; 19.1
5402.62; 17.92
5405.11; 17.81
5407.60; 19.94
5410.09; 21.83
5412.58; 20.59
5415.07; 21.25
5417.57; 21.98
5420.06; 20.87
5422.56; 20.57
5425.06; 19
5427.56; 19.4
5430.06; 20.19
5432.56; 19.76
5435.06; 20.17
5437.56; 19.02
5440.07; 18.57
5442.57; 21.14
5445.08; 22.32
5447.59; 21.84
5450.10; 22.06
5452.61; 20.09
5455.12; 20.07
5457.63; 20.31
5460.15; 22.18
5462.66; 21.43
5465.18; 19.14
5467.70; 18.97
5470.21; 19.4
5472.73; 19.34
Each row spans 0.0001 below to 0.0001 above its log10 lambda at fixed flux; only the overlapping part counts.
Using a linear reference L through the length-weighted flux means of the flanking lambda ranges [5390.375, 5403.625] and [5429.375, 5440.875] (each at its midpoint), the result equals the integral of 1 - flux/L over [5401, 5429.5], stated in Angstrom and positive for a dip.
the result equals -1.1 Angstrom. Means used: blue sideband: 19.2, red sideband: 19.6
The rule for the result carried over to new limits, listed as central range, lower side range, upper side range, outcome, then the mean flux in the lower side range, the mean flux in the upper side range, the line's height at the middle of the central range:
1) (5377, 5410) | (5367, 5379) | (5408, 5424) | 2.11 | 21.3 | 21.1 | 21.2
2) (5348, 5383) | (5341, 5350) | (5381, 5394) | -0.26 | 20.9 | 20.9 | 20.9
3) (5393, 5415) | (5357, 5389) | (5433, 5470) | 1.24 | 20.9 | 20.5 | 20.7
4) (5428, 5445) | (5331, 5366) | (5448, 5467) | 0.68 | 21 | 20.7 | 20.8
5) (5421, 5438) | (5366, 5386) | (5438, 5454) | 0.88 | 20.8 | 20.9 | 20.9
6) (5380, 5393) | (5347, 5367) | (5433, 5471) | 0.18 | 21.4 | 20.4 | 21.1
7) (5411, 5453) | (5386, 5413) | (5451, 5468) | -0.71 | 19.9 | 20.4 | 20.2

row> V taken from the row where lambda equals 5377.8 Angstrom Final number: 20.54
